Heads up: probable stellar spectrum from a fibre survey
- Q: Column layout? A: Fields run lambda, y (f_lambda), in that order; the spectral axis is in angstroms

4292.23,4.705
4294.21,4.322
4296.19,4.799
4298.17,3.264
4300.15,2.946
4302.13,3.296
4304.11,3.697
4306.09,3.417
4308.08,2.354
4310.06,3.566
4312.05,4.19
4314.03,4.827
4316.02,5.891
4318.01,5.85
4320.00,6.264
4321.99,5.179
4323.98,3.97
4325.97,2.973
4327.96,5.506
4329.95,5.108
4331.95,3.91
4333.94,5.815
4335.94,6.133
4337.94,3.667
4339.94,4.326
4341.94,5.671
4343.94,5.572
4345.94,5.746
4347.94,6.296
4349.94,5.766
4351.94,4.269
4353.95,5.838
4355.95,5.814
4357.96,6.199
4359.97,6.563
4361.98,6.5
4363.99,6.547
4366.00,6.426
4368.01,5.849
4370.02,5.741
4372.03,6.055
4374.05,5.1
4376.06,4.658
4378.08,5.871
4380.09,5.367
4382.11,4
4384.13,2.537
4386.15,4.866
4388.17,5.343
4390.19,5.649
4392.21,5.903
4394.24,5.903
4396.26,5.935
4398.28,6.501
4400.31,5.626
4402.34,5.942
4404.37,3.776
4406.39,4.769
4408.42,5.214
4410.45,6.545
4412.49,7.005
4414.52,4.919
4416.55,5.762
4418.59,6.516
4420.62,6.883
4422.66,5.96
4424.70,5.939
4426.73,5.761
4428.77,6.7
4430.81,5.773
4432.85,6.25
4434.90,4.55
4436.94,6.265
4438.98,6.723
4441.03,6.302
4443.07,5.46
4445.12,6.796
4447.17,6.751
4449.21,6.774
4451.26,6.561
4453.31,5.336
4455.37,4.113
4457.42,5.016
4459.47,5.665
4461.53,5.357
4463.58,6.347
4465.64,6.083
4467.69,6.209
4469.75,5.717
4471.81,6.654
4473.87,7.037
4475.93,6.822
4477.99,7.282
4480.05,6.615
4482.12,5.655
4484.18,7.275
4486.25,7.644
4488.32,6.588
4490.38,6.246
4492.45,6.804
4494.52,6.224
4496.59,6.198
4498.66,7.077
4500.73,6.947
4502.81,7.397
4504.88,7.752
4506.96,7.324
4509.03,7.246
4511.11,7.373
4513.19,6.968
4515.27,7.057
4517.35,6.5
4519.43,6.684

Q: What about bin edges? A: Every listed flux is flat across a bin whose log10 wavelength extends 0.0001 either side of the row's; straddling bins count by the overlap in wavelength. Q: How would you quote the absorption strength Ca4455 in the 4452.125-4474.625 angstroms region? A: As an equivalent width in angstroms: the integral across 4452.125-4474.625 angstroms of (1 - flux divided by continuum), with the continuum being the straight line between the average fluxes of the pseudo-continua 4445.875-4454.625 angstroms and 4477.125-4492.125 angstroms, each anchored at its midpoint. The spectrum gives 2.5 angstroms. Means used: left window 6.29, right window 6.75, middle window 5.77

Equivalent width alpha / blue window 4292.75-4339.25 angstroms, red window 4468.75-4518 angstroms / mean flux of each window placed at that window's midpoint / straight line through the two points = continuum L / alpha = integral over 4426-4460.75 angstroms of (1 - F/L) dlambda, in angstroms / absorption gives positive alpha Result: 1.3 angstroms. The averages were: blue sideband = 4.39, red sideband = 6.85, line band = 5.92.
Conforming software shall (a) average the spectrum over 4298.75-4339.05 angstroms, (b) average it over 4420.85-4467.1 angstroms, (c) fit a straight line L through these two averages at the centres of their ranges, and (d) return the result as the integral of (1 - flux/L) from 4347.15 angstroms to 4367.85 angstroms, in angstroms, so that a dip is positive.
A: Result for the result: -4.7 angstroms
